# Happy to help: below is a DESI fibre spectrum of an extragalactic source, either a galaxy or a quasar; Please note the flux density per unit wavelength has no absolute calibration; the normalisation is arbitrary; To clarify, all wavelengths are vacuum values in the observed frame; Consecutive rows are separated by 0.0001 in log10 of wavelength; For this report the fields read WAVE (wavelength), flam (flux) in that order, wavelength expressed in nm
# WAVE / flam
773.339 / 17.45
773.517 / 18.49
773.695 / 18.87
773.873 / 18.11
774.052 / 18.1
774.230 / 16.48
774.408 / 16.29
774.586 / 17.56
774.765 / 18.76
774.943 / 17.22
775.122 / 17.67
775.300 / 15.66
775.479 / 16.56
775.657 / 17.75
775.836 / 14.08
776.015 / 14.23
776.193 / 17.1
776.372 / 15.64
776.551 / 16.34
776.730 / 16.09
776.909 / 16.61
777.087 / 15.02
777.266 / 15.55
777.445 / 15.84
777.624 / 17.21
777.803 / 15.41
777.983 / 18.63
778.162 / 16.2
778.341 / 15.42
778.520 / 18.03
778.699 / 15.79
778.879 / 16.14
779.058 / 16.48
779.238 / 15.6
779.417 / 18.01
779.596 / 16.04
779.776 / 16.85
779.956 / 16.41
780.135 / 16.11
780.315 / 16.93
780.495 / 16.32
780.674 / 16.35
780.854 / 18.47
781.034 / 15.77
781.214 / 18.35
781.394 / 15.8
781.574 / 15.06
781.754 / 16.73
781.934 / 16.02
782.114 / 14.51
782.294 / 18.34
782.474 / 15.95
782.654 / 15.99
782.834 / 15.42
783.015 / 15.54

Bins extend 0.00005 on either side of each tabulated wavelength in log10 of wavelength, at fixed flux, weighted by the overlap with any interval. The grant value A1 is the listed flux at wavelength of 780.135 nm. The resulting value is 16.11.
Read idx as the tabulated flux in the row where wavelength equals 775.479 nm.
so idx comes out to 16.56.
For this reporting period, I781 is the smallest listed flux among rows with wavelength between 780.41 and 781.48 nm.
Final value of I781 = 15.77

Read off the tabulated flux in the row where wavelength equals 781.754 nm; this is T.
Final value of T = 16.73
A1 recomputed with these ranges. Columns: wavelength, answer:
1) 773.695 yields 18.87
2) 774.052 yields 18.1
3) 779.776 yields 16.85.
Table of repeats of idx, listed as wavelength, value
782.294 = 18.34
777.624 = 17.21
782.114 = 14.51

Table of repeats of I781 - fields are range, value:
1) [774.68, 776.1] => 14.08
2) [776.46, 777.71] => 15.02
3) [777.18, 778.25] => 15.41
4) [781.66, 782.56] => 14.51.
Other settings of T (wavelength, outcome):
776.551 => 16.34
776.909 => 16.61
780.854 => 18.47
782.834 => 15.42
